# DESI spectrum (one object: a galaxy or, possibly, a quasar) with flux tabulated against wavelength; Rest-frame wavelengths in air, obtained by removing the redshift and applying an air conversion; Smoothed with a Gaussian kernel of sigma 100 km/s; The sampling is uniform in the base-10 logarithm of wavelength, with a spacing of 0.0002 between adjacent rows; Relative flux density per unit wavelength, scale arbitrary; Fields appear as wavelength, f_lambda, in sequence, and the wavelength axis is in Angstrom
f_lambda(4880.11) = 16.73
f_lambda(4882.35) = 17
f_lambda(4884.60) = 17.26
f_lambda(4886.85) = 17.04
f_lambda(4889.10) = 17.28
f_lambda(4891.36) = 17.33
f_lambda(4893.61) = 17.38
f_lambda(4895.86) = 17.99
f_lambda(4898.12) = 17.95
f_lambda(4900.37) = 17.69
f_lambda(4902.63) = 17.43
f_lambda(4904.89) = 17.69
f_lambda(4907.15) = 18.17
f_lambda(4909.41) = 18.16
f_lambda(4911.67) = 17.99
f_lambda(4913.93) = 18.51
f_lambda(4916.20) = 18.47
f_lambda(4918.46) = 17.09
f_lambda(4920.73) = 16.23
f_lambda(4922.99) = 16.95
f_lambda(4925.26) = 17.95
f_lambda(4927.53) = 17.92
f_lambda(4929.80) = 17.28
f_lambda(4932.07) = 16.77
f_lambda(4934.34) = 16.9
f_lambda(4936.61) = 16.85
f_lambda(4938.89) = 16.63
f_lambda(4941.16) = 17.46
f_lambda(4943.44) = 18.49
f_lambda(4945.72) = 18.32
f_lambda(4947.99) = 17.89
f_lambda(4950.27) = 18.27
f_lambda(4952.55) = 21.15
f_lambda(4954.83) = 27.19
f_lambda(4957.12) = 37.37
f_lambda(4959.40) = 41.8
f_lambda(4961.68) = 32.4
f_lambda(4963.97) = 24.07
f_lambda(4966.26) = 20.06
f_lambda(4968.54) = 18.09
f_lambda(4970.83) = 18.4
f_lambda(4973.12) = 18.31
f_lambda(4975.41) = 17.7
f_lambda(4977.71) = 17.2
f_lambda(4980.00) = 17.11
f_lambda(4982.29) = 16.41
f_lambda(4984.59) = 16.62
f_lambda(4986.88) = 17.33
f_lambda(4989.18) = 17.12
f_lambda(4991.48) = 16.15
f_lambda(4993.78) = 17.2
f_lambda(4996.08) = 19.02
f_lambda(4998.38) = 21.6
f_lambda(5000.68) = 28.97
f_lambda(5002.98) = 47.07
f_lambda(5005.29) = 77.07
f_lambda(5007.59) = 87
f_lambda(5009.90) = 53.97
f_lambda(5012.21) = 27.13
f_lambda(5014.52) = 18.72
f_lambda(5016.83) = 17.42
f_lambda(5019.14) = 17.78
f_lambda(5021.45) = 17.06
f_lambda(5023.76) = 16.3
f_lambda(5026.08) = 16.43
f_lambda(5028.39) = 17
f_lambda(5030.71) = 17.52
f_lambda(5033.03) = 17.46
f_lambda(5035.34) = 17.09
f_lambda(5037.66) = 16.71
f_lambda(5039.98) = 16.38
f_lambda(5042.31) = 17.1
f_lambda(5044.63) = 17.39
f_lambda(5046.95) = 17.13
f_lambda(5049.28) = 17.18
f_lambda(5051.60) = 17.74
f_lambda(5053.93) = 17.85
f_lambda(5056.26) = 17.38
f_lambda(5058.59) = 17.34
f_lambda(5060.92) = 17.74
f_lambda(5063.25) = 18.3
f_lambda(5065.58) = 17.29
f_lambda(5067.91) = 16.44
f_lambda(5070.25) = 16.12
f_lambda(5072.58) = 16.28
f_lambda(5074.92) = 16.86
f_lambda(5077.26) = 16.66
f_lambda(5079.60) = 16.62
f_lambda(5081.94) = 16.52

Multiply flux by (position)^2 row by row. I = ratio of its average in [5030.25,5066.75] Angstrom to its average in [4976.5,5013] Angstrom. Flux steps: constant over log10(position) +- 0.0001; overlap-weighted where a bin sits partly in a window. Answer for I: 0.57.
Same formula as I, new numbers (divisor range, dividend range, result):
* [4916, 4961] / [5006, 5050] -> 1.20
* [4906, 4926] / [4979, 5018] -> 1.78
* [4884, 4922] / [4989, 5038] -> 1.64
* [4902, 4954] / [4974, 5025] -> 1.58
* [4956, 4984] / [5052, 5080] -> 0.77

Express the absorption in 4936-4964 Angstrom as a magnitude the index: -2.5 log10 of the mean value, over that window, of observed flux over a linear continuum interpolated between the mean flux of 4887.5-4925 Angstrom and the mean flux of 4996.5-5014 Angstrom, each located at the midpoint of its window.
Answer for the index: 0.28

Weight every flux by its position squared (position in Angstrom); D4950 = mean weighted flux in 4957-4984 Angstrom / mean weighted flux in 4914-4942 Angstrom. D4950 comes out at 1.33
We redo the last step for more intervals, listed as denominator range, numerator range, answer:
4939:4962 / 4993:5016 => 1.67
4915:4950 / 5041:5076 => 1.04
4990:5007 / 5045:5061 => 0.52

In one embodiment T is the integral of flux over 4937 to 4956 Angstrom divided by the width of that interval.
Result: 19.3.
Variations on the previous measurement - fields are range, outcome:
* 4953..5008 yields 27.1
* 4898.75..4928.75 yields 17.7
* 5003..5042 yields 28.5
